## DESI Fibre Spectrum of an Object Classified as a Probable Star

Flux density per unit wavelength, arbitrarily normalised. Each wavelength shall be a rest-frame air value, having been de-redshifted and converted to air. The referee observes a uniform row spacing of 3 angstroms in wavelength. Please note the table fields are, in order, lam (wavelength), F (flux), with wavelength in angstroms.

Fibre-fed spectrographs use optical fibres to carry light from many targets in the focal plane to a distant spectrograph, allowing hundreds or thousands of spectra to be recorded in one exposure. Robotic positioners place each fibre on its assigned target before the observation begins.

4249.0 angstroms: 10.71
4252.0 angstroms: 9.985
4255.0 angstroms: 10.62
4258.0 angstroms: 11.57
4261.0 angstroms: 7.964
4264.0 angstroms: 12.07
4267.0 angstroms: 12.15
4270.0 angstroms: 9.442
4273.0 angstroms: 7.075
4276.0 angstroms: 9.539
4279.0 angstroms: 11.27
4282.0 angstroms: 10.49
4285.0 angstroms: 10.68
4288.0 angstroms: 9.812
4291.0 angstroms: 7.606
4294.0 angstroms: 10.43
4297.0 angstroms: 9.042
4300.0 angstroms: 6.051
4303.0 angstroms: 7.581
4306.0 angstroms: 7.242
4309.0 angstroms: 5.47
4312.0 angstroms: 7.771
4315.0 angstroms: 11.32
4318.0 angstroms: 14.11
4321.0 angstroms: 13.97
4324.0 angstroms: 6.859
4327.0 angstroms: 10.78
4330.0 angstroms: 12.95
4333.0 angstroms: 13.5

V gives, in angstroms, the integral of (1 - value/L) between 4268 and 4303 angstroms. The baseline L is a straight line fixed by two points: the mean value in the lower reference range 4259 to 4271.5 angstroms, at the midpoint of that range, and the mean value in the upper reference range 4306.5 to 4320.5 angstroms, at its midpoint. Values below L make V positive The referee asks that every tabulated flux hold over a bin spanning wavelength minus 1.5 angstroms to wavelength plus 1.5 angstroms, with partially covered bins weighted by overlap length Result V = 3.4 angstroms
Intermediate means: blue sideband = 10.5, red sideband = 9.8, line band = 9.19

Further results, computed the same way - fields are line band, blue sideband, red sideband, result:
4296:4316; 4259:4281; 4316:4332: 6.3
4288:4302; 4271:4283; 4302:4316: 0.2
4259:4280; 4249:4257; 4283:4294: 0.2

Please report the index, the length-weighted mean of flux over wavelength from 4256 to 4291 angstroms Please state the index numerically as 10.1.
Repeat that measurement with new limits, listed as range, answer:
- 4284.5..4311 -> 8.11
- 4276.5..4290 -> 10.4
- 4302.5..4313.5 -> 6.96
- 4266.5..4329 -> 9.45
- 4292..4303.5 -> 8.31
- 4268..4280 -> 9.37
